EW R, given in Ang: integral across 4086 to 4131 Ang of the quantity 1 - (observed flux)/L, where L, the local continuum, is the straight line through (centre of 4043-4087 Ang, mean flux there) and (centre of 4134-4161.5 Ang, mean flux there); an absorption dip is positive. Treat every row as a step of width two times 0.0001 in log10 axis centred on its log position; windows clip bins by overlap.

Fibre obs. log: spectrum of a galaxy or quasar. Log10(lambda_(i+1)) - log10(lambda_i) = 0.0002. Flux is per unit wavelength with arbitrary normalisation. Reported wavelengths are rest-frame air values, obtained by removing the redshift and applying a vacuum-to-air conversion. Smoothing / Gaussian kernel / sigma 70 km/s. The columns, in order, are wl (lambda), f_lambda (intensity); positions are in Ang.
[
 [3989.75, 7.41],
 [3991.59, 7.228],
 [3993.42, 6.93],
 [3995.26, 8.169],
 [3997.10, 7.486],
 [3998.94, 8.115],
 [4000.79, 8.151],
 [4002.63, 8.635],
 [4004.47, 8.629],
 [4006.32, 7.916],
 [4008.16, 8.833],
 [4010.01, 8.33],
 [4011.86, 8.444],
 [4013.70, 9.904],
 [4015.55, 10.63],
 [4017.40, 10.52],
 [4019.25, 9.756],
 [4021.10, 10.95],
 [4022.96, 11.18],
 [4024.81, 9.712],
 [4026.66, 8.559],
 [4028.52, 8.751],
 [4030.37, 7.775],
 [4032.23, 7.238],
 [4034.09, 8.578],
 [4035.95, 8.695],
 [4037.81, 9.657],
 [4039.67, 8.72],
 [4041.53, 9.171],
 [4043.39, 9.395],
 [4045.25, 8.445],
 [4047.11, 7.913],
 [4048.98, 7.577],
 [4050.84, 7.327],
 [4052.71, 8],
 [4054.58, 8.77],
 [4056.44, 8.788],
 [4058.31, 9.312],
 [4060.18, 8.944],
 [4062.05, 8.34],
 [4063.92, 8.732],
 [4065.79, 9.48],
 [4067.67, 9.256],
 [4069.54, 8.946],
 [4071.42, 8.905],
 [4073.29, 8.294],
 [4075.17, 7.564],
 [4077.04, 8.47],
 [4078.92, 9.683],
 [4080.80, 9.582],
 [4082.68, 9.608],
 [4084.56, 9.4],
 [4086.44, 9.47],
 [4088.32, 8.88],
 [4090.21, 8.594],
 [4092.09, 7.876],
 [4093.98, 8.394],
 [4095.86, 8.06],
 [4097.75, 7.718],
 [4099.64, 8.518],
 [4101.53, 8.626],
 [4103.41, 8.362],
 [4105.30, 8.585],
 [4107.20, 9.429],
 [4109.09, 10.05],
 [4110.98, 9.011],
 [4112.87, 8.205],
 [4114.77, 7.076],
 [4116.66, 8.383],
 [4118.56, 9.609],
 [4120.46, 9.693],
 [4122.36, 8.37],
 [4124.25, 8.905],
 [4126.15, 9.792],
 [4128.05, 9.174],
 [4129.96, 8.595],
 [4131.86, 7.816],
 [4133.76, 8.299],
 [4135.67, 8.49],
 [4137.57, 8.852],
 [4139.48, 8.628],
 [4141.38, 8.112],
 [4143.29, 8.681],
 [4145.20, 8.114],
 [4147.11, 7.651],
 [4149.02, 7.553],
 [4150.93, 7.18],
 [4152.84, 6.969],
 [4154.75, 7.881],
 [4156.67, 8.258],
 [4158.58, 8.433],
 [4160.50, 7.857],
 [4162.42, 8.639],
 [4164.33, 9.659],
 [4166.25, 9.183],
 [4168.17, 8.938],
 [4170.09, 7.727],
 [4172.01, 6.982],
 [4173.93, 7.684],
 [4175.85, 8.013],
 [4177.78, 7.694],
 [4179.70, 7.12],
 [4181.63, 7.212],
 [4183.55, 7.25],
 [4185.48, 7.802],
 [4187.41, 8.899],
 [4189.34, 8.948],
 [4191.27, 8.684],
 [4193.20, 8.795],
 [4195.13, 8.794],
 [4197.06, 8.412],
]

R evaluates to -1.8 Ang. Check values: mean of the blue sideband 8.75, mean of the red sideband 8.05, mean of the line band 8.71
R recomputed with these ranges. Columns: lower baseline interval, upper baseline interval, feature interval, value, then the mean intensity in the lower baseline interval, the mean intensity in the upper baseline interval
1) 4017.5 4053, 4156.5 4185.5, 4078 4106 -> -0.8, 8.86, 8.03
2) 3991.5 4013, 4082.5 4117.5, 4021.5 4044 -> -1.9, 8.13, 8.62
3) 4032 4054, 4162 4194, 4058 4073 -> -1.0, 8.43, 8.18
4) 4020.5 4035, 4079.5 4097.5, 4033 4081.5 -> 1.3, 9.05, 8.84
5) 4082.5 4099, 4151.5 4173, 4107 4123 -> -0.7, 8.62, 8.21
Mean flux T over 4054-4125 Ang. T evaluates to 8.79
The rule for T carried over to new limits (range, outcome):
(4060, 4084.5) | 8.92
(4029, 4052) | 8.38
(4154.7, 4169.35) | 8.64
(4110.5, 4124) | 8.62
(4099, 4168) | 8.52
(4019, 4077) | 8.78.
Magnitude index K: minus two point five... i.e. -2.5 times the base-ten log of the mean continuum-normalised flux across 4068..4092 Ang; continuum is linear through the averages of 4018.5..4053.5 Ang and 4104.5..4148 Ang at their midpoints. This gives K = -0.02 mag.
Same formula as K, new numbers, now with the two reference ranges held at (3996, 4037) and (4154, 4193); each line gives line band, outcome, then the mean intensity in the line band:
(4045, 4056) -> 0.10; 8.02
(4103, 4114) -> -0.06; 8.93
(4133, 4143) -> -0.02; 8.49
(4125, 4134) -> -0.05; 8.77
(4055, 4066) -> -0.02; 8.9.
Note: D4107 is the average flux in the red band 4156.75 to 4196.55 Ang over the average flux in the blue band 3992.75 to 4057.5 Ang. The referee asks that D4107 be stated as 0.9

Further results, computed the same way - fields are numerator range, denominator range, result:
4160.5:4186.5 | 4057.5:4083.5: 0.89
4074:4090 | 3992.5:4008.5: 1.12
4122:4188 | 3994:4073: 0.93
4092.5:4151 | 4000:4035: 0.94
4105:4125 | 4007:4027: 0.91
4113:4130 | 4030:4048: 1.03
